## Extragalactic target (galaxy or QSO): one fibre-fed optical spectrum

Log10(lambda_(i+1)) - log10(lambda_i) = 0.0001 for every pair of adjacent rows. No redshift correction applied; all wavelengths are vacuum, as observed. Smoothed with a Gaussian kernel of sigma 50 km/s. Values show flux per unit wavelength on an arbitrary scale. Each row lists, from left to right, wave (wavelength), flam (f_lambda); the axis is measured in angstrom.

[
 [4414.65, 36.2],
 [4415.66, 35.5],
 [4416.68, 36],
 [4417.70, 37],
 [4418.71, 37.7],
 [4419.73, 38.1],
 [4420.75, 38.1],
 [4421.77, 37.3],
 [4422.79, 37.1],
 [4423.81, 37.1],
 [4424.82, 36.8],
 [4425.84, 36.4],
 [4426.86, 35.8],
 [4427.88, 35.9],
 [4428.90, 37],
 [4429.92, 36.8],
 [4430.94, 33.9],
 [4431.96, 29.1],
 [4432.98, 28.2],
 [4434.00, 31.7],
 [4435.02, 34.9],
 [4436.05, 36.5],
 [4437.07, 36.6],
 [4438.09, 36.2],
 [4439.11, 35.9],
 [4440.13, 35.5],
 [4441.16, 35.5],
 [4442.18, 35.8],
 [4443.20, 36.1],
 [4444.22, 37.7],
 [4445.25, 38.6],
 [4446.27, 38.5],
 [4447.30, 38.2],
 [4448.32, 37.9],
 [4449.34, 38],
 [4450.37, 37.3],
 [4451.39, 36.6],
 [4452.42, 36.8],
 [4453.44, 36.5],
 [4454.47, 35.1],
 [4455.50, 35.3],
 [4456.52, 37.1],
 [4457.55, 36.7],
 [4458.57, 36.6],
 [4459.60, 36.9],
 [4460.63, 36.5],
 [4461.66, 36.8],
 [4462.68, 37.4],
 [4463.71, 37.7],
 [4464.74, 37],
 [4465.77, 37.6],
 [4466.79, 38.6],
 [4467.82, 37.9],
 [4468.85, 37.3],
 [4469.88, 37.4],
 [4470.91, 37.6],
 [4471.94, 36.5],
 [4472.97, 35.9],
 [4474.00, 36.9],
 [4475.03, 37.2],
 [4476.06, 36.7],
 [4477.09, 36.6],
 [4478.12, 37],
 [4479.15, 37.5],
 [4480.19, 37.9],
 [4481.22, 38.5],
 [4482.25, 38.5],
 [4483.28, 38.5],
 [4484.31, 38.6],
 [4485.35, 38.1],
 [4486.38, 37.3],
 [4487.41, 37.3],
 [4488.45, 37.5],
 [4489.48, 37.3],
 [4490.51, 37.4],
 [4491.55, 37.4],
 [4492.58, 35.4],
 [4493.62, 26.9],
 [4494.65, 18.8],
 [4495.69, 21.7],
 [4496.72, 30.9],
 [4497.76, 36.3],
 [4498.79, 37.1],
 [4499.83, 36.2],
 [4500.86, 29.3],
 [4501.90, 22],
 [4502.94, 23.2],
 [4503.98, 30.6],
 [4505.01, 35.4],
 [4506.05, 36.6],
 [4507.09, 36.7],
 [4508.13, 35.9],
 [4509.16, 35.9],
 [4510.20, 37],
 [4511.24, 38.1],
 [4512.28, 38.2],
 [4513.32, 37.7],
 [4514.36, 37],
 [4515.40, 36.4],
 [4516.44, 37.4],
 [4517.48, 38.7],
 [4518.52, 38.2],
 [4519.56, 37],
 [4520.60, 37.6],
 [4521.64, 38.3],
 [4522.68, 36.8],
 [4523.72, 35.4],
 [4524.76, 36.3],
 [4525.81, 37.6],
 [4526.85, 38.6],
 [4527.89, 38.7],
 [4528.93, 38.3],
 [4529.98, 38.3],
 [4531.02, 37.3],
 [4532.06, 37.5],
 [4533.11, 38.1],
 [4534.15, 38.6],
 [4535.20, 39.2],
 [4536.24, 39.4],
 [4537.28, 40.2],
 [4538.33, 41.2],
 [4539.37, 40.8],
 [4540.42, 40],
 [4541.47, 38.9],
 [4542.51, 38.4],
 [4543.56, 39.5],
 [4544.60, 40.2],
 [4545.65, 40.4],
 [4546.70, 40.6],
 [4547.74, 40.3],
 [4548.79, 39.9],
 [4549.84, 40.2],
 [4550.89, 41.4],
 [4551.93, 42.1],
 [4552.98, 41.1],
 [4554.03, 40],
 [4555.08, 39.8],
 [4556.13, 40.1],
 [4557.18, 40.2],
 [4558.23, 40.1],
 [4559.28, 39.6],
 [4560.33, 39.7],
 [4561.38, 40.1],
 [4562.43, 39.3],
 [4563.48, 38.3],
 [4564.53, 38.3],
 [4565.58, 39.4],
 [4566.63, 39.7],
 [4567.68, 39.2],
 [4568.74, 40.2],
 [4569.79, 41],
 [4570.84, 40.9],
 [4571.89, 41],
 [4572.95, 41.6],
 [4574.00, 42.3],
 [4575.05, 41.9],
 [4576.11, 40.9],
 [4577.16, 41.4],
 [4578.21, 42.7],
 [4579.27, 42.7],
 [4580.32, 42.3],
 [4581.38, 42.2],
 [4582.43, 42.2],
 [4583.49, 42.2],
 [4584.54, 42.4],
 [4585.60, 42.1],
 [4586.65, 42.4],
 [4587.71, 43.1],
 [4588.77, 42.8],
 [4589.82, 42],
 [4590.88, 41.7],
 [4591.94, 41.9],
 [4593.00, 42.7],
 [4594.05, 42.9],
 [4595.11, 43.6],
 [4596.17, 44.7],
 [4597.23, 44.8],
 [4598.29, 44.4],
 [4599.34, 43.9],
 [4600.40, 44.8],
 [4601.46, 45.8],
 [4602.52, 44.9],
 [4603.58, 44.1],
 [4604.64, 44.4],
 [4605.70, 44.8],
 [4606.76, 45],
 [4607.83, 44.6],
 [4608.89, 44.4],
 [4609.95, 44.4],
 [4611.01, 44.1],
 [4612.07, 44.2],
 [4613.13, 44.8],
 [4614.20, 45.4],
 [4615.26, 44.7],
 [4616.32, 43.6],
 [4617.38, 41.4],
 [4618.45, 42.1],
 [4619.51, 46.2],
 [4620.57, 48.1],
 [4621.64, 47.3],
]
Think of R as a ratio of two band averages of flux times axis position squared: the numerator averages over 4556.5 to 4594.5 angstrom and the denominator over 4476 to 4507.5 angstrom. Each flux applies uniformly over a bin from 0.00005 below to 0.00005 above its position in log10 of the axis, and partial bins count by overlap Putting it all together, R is 1.25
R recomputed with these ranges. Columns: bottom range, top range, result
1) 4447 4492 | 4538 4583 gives 1.13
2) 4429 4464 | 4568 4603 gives 1.26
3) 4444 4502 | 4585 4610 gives 1.28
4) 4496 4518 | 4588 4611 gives 1.33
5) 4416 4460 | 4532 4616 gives 1.22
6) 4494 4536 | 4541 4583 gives 1.17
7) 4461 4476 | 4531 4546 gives 1.09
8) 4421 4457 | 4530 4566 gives 1.16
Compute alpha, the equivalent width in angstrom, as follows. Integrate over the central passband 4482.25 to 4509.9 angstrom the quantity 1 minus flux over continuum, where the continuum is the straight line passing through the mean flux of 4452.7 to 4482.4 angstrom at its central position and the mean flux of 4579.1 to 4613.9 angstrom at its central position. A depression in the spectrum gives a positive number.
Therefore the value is 3.6 angstrom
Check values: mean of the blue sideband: 37.1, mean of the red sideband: 43.6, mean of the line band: 33.5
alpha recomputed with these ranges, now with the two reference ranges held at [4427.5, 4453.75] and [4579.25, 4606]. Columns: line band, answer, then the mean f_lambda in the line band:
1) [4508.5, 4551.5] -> 1.83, 38.5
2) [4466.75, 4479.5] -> 0.11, 37.1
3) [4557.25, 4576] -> 0.83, 40.2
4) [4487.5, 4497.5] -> 1.70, 31.8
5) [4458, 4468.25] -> -0.10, 37.3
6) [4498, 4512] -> 1.97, 33.5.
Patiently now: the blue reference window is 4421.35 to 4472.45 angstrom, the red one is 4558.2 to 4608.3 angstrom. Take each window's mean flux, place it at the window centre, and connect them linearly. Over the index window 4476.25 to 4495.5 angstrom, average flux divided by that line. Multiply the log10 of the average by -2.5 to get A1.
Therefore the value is 0.07 mag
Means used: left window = 36.4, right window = 42.2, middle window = 35.7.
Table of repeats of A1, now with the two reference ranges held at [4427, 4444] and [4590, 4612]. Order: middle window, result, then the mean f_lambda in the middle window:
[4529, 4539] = 0.040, 38.9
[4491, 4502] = 0.245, 30.5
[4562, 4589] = 0.036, 41.2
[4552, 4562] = 0.039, 40.1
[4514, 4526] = 0.066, 37.2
